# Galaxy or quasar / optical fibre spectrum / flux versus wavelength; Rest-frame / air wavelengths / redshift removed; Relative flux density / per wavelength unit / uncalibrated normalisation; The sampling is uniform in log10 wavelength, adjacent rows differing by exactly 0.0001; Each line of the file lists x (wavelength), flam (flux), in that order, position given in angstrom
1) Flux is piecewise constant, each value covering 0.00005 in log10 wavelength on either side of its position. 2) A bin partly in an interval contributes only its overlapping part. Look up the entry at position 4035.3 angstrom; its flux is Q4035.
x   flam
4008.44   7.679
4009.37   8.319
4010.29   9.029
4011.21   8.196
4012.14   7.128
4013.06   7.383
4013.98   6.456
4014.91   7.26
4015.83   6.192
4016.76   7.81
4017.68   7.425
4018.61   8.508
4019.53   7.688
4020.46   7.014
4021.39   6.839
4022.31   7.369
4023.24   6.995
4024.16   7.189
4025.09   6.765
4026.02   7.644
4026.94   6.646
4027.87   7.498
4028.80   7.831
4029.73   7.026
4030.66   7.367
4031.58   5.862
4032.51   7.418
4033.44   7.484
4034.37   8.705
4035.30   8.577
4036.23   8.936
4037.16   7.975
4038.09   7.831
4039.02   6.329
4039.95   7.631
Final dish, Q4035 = 8.577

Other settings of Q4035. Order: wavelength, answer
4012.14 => 7.128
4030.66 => 7.367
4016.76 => 7.81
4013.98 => 6.456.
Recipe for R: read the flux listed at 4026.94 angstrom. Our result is 6.646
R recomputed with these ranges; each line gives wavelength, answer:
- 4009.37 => 8.319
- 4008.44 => 7.679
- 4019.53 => 7.688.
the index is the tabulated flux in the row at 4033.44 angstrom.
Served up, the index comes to 7.484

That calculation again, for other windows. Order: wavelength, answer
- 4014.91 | 7.26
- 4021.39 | 6.839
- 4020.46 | 7.014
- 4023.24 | 6.995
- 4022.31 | 7.369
